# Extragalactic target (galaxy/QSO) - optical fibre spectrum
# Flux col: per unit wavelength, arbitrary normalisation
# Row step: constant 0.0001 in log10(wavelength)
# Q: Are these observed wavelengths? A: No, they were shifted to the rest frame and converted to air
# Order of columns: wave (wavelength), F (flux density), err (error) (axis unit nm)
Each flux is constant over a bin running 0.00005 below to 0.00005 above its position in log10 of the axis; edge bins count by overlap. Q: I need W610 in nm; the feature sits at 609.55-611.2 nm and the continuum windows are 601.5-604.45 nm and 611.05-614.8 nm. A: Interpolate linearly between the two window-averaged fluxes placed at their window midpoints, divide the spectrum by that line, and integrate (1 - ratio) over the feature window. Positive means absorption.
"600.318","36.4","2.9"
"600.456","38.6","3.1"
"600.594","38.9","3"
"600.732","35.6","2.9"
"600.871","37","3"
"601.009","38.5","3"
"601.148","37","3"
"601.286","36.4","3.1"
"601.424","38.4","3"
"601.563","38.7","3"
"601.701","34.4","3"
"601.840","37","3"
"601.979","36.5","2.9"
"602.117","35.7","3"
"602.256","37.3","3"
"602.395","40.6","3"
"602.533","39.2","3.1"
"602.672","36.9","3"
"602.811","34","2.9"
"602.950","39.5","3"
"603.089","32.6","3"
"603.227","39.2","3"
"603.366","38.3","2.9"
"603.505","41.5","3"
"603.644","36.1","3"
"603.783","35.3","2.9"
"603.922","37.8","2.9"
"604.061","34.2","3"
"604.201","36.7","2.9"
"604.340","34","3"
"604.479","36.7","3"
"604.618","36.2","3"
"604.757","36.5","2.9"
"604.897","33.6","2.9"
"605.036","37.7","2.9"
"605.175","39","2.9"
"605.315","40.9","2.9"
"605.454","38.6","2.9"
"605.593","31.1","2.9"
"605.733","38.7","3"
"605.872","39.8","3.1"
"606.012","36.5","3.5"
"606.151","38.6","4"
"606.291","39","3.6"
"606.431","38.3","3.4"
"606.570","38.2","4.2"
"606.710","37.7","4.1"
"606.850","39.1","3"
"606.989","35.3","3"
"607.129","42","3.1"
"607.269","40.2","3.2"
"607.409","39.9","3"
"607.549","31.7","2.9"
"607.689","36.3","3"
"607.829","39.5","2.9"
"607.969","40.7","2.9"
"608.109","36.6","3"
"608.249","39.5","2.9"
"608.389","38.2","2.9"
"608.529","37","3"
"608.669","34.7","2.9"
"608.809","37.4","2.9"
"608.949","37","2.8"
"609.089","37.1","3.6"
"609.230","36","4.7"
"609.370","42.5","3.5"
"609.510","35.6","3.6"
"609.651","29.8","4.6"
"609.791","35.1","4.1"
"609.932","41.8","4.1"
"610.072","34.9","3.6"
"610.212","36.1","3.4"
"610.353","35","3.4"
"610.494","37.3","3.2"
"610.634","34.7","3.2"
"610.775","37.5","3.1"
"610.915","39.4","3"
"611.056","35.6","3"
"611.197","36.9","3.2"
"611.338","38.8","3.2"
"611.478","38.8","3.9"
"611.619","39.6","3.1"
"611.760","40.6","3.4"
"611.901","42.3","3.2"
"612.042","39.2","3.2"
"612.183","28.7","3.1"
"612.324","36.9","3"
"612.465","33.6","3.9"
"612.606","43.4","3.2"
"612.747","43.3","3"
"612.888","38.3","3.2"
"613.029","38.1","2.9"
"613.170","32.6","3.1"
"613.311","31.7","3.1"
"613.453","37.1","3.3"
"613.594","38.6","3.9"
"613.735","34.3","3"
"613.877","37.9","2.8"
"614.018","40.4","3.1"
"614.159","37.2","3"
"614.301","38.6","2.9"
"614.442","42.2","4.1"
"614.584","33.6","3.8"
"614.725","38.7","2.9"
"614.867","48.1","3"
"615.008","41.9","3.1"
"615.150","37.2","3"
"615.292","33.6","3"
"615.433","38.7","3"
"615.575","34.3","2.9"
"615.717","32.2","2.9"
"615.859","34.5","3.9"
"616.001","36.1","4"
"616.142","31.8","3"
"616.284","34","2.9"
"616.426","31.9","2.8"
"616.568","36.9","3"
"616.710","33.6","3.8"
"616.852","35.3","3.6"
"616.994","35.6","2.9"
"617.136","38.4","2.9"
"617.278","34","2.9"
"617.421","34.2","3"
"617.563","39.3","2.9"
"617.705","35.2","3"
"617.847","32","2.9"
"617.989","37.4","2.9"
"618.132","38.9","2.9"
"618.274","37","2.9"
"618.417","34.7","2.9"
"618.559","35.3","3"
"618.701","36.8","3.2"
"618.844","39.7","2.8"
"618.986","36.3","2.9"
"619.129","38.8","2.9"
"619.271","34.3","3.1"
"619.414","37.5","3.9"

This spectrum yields 0.06 nm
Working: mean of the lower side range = 36.9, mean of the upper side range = 37.7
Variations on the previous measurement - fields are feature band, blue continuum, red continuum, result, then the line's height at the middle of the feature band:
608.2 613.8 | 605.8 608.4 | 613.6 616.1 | 0.119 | 37.9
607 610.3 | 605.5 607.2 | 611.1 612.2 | 0.071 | 38.1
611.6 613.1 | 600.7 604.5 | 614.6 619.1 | -0.084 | 36.5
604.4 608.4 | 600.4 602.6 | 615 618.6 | -0.104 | 36.8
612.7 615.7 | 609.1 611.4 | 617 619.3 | -0.101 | 36.5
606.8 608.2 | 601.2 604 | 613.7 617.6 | -0.043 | 37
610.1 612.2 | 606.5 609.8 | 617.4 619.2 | -0.019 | 37.2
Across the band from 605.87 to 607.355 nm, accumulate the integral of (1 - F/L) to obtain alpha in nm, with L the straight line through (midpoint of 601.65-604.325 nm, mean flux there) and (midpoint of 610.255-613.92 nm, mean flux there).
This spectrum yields -0.06 nm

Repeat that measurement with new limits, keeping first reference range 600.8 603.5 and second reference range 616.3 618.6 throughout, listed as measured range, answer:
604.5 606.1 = -0.01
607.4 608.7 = -0.03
